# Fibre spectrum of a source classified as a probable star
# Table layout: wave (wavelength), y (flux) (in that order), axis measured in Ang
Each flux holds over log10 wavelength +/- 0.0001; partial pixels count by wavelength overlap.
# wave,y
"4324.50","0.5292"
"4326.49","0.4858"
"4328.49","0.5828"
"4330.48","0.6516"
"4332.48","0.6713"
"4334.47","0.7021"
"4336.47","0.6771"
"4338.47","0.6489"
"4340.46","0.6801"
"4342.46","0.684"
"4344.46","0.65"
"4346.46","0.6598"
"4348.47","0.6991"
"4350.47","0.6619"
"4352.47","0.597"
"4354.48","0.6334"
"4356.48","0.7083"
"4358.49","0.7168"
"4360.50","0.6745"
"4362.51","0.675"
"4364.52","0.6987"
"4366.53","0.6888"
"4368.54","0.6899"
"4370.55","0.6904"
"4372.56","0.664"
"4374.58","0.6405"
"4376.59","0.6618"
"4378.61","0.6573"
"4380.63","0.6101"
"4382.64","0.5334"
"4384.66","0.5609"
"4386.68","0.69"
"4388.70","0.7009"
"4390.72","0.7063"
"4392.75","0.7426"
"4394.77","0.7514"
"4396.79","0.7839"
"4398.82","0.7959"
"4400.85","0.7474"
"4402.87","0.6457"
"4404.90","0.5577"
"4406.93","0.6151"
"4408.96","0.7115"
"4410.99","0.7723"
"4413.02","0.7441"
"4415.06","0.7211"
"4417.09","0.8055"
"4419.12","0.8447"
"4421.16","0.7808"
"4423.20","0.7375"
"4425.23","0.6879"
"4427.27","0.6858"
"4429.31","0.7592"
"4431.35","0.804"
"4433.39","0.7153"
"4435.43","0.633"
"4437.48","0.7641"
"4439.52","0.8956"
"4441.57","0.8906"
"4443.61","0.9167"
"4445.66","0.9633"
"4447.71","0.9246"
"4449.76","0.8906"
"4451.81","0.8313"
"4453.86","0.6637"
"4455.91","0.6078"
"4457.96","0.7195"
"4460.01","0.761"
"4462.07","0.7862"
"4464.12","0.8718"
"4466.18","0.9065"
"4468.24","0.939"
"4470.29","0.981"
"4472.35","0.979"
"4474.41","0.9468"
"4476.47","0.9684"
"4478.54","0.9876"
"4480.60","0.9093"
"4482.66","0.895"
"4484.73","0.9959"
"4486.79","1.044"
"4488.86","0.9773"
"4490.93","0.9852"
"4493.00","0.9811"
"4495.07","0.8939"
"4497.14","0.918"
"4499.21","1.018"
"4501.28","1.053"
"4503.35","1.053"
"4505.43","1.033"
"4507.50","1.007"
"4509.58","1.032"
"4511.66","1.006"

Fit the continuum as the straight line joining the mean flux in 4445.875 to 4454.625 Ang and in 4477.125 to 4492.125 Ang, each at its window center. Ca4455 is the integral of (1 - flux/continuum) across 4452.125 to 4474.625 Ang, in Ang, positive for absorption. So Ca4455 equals 1.7 Ang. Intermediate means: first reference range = 0.845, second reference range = 0.97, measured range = 0.829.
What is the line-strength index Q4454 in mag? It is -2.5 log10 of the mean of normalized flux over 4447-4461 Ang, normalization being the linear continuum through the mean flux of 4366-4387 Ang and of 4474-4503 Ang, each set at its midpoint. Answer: 0.13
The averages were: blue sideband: 0.642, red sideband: 0.972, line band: 0.768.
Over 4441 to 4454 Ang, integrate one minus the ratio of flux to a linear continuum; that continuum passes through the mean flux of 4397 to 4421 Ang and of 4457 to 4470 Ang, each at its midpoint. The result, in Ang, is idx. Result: -1.2 Ang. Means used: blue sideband 0.728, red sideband 0.84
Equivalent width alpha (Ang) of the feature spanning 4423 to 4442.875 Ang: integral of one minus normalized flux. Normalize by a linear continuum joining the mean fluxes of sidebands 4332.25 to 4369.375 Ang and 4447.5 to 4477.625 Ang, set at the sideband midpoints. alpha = 1.1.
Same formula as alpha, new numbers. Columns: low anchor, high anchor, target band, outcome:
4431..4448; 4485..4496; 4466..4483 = -0.3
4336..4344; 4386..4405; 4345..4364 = 0.4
